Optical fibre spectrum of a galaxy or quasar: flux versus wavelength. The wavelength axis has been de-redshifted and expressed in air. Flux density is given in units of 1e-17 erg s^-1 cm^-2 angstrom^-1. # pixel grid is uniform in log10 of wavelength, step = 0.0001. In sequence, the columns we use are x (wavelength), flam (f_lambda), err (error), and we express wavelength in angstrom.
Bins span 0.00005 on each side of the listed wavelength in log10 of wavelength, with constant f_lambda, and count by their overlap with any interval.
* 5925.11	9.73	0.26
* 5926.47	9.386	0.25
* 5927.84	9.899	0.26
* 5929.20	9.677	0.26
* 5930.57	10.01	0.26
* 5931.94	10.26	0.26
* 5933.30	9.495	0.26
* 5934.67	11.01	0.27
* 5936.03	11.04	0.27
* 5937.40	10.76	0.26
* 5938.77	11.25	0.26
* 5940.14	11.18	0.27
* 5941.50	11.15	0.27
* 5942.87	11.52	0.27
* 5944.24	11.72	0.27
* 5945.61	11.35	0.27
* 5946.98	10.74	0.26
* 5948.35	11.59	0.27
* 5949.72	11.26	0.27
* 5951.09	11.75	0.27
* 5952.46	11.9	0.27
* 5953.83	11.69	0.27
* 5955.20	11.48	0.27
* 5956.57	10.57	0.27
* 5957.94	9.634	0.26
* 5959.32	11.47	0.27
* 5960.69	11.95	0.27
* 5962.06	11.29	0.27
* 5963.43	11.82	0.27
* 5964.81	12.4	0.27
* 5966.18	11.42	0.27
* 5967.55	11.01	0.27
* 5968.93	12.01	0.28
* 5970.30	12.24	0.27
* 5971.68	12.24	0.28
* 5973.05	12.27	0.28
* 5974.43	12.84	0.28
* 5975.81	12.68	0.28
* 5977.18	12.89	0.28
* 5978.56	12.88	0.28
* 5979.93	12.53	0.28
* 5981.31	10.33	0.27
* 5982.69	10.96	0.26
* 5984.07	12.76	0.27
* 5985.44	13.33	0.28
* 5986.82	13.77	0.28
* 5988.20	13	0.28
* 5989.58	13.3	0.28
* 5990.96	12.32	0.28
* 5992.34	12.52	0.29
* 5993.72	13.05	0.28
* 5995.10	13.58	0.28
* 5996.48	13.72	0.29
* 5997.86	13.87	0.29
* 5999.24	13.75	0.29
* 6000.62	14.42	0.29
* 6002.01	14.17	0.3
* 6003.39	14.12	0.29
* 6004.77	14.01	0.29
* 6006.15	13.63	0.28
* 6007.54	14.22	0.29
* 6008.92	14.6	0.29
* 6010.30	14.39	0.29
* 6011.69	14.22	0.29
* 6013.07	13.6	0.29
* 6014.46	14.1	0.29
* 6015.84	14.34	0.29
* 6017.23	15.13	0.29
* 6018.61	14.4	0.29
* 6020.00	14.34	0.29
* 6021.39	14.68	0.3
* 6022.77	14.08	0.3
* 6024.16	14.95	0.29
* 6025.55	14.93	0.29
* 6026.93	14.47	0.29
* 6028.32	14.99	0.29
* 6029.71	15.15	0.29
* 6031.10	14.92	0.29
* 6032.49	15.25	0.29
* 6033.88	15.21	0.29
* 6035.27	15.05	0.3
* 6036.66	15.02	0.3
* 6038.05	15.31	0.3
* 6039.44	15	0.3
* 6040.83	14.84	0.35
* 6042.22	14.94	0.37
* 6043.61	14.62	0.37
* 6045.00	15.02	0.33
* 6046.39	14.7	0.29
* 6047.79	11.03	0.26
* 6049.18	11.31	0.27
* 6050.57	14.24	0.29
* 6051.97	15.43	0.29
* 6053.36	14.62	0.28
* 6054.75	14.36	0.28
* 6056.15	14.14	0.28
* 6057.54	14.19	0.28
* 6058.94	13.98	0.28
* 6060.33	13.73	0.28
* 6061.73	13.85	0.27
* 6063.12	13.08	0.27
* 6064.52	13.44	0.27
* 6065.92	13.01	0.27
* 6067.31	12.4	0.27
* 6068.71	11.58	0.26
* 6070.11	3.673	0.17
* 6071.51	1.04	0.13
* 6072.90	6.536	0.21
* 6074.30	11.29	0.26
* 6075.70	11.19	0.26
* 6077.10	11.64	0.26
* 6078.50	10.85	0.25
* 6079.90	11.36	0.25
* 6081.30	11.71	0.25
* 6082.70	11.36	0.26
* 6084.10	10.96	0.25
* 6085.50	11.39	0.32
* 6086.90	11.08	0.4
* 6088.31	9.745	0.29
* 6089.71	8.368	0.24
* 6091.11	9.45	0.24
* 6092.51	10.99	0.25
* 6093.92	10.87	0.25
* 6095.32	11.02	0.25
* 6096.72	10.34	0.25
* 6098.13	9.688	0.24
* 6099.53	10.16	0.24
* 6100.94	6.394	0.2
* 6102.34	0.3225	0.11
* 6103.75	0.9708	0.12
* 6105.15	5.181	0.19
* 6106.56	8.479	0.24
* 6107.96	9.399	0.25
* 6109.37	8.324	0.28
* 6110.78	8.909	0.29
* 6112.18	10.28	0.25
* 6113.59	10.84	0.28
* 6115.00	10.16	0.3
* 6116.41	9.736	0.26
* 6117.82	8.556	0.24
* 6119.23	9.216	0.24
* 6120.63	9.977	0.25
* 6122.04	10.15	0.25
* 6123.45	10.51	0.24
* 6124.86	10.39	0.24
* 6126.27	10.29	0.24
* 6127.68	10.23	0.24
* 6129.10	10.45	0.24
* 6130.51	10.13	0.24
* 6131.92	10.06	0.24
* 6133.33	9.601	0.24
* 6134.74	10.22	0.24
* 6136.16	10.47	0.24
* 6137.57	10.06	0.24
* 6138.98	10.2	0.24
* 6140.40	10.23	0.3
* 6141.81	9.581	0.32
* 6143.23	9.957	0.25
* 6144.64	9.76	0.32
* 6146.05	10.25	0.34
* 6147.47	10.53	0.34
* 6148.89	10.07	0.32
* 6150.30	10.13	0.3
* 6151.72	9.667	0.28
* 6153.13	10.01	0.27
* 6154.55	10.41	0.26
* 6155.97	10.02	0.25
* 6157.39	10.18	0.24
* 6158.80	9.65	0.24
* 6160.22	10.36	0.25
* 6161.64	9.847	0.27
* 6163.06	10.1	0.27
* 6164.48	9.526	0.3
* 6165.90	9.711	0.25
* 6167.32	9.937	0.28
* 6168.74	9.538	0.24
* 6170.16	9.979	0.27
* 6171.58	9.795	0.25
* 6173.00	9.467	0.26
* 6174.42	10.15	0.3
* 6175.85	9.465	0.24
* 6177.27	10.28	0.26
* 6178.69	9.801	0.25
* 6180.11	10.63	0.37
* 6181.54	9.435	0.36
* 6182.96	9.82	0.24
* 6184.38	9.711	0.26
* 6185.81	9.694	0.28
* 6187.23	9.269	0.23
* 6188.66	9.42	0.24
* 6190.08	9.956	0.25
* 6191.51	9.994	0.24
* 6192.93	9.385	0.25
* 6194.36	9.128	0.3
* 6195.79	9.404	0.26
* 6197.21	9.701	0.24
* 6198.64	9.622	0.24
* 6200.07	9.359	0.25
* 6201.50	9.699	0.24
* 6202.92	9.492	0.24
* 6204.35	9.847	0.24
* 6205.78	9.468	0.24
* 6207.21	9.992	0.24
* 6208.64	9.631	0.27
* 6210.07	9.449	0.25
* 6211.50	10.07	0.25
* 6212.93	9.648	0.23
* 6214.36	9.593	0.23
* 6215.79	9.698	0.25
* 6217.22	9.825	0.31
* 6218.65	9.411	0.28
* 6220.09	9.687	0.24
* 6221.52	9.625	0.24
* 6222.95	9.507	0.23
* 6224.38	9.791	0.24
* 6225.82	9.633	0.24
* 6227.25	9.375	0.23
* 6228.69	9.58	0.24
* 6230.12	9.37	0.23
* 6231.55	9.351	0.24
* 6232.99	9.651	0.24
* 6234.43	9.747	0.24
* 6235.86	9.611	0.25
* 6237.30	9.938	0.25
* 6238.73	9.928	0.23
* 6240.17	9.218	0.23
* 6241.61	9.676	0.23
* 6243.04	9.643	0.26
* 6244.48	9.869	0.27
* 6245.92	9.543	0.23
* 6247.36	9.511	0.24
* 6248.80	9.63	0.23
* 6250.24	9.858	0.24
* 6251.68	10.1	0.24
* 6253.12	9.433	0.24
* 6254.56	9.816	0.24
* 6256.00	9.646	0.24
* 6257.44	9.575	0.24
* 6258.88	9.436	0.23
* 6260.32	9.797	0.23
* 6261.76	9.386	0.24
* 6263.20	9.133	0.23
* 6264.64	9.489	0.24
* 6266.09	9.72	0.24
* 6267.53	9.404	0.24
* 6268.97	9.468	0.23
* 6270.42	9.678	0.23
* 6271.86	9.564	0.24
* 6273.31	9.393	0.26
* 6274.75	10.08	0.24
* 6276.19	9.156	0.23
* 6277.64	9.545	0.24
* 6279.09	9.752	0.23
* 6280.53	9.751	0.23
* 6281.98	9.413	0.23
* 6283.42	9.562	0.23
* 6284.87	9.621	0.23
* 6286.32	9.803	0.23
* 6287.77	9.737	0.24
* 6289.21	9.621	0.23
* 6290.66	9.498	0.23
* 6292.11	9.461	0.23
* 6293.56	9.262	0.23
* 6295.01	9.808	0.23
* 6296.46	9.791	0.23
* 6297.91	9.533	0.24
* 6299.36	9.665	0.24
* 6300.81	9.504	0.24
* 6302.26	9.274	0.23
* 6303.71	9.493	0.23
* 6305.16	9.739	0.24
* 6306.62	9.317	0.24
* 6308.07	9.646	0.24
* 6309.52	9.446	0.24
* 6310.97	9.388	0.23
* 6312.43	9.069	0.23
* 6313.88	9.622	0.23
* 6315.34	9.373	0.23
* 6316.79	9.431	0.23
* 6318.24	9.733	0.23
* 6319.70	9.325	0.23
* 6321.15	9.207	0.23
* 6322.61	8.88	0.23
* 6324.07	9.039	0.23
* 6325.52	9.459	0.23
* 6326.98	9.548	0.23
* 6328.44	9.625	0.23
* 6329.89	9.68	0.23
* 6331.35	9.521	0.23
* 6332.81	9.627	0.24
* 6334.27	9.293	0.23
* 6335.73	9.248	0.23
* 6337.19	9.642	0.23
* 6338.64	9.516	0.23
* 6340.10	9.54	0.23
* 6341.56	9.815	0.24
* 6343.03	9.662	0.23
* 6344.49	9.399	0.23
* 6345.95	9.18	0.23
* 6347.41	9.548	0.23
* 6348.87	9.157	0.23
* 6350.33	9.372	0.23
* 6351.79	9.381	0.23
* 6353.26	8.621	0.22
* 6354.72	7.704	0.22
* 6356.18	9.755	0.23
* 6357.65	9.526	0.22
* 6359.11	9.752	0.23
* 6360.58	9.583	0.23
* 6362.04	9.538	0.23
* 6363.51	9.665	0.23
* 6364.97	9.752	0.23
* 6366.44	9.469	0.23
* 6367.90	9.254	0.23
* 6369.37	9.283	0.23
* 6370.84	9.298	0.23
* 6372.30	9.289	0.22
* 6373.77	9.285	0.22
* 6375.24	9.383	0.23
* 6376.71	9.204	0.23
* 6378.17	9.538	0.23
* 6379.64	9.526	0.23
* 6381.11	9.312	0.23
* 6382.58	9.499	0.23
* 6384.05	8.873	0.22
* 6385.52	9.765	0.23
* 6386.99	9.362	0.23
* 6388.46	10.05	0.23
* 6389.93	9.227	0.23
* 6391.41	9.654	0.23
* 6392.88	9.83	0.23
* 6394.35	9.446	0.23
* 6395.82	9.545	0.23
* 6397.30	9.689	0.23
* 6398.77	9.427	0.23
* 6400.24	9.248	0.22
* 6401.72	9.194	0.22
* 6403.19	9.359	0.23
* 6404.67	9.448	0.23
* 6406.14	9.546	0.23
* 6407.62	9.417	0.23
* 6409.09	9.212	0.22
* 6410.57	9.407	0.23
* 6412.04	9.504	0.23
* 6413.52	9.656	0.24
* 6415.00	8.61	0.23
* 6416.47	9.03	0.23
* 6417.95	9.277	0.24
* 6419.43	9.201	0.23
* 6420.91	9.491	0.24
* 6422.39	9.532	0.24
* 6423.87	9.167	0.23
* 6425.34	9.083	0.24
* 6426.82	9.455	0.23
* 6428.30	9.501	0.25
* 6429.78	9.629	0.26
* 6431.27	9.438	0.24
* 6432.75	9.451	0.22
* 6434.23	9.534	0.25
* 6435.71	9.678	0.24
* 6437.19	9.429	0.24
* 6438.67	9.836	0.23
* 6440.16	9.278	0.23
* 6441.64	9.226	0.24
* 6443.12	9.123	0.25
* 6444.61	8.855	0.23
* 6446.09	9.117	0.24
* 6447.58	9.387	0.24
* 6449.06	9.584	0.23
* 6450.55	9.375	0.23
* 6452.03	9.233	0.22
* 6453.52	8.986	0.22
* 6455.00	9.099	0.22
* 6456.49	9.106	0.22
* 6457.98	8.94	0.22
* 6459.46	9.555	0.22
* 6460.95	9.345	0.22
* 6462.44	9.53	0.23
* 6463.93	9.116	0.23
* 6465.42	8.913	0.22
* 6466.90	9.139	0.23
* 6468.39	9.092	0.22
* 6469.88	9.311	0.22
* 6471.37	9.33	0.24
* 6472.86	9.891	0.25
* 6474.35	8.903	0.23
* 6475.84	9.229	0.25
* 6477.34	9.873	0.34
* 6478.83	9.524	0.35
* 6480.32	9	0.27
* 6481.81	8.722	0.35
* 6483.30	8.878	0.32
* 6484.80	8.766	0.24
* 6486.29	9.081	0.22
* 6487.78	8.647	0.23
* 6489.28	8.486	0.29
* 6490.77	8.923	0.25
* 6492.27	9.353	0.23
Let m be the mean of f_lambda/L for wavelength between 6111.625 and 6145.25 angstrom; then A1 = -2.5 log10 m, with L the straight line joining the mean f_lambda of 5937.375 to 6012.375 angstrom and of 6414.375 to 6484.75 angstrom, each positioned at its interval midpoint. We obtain 0.14 mag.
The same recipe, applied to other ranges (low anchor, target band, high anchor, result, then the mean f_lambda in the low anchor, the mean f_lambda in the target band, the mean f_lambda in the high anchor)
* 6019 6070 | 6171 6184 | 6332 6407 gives 0.23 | 14.1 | 9.87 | 9.42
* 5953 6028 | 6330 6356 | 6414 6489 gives 0.09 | 13.1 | 9.33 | 9.25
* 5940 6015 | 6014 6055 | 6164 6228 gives -0.23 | 12.5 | 14.6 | 9.68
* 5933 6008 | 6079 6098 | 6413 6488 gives 0.08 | 12.2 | 10.6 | 9.26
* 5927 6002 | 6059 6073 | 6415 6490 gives 0.08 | 11.9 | 10.6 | 9.24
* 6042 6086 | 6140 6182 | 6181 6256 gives 0.06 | 12.1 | 9.95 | 9.63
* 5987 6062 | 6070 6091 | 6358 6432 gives 0.36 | 14.2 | 9.64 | 9.42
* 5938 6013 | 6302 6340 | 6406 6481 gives 0.08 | 12.4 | 9.43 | 9.31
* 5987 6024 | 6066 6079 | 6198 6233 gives 0.35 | 13.9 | 9.08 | 9.61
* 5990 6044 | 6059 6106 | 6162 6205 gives 0.28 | 14.4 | 9.71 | 9.71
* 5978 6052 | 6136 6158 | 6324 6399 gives 0.21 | 14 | 10.1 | 9.43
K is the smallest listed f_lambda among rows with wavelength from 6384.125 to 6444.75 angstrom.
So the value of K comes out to 8.61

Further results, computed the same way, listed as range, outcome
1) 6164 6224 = 9.128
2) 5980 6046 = 10.33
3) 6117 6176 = 8.556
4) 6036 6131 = 0.3225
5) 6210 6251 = 9.218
